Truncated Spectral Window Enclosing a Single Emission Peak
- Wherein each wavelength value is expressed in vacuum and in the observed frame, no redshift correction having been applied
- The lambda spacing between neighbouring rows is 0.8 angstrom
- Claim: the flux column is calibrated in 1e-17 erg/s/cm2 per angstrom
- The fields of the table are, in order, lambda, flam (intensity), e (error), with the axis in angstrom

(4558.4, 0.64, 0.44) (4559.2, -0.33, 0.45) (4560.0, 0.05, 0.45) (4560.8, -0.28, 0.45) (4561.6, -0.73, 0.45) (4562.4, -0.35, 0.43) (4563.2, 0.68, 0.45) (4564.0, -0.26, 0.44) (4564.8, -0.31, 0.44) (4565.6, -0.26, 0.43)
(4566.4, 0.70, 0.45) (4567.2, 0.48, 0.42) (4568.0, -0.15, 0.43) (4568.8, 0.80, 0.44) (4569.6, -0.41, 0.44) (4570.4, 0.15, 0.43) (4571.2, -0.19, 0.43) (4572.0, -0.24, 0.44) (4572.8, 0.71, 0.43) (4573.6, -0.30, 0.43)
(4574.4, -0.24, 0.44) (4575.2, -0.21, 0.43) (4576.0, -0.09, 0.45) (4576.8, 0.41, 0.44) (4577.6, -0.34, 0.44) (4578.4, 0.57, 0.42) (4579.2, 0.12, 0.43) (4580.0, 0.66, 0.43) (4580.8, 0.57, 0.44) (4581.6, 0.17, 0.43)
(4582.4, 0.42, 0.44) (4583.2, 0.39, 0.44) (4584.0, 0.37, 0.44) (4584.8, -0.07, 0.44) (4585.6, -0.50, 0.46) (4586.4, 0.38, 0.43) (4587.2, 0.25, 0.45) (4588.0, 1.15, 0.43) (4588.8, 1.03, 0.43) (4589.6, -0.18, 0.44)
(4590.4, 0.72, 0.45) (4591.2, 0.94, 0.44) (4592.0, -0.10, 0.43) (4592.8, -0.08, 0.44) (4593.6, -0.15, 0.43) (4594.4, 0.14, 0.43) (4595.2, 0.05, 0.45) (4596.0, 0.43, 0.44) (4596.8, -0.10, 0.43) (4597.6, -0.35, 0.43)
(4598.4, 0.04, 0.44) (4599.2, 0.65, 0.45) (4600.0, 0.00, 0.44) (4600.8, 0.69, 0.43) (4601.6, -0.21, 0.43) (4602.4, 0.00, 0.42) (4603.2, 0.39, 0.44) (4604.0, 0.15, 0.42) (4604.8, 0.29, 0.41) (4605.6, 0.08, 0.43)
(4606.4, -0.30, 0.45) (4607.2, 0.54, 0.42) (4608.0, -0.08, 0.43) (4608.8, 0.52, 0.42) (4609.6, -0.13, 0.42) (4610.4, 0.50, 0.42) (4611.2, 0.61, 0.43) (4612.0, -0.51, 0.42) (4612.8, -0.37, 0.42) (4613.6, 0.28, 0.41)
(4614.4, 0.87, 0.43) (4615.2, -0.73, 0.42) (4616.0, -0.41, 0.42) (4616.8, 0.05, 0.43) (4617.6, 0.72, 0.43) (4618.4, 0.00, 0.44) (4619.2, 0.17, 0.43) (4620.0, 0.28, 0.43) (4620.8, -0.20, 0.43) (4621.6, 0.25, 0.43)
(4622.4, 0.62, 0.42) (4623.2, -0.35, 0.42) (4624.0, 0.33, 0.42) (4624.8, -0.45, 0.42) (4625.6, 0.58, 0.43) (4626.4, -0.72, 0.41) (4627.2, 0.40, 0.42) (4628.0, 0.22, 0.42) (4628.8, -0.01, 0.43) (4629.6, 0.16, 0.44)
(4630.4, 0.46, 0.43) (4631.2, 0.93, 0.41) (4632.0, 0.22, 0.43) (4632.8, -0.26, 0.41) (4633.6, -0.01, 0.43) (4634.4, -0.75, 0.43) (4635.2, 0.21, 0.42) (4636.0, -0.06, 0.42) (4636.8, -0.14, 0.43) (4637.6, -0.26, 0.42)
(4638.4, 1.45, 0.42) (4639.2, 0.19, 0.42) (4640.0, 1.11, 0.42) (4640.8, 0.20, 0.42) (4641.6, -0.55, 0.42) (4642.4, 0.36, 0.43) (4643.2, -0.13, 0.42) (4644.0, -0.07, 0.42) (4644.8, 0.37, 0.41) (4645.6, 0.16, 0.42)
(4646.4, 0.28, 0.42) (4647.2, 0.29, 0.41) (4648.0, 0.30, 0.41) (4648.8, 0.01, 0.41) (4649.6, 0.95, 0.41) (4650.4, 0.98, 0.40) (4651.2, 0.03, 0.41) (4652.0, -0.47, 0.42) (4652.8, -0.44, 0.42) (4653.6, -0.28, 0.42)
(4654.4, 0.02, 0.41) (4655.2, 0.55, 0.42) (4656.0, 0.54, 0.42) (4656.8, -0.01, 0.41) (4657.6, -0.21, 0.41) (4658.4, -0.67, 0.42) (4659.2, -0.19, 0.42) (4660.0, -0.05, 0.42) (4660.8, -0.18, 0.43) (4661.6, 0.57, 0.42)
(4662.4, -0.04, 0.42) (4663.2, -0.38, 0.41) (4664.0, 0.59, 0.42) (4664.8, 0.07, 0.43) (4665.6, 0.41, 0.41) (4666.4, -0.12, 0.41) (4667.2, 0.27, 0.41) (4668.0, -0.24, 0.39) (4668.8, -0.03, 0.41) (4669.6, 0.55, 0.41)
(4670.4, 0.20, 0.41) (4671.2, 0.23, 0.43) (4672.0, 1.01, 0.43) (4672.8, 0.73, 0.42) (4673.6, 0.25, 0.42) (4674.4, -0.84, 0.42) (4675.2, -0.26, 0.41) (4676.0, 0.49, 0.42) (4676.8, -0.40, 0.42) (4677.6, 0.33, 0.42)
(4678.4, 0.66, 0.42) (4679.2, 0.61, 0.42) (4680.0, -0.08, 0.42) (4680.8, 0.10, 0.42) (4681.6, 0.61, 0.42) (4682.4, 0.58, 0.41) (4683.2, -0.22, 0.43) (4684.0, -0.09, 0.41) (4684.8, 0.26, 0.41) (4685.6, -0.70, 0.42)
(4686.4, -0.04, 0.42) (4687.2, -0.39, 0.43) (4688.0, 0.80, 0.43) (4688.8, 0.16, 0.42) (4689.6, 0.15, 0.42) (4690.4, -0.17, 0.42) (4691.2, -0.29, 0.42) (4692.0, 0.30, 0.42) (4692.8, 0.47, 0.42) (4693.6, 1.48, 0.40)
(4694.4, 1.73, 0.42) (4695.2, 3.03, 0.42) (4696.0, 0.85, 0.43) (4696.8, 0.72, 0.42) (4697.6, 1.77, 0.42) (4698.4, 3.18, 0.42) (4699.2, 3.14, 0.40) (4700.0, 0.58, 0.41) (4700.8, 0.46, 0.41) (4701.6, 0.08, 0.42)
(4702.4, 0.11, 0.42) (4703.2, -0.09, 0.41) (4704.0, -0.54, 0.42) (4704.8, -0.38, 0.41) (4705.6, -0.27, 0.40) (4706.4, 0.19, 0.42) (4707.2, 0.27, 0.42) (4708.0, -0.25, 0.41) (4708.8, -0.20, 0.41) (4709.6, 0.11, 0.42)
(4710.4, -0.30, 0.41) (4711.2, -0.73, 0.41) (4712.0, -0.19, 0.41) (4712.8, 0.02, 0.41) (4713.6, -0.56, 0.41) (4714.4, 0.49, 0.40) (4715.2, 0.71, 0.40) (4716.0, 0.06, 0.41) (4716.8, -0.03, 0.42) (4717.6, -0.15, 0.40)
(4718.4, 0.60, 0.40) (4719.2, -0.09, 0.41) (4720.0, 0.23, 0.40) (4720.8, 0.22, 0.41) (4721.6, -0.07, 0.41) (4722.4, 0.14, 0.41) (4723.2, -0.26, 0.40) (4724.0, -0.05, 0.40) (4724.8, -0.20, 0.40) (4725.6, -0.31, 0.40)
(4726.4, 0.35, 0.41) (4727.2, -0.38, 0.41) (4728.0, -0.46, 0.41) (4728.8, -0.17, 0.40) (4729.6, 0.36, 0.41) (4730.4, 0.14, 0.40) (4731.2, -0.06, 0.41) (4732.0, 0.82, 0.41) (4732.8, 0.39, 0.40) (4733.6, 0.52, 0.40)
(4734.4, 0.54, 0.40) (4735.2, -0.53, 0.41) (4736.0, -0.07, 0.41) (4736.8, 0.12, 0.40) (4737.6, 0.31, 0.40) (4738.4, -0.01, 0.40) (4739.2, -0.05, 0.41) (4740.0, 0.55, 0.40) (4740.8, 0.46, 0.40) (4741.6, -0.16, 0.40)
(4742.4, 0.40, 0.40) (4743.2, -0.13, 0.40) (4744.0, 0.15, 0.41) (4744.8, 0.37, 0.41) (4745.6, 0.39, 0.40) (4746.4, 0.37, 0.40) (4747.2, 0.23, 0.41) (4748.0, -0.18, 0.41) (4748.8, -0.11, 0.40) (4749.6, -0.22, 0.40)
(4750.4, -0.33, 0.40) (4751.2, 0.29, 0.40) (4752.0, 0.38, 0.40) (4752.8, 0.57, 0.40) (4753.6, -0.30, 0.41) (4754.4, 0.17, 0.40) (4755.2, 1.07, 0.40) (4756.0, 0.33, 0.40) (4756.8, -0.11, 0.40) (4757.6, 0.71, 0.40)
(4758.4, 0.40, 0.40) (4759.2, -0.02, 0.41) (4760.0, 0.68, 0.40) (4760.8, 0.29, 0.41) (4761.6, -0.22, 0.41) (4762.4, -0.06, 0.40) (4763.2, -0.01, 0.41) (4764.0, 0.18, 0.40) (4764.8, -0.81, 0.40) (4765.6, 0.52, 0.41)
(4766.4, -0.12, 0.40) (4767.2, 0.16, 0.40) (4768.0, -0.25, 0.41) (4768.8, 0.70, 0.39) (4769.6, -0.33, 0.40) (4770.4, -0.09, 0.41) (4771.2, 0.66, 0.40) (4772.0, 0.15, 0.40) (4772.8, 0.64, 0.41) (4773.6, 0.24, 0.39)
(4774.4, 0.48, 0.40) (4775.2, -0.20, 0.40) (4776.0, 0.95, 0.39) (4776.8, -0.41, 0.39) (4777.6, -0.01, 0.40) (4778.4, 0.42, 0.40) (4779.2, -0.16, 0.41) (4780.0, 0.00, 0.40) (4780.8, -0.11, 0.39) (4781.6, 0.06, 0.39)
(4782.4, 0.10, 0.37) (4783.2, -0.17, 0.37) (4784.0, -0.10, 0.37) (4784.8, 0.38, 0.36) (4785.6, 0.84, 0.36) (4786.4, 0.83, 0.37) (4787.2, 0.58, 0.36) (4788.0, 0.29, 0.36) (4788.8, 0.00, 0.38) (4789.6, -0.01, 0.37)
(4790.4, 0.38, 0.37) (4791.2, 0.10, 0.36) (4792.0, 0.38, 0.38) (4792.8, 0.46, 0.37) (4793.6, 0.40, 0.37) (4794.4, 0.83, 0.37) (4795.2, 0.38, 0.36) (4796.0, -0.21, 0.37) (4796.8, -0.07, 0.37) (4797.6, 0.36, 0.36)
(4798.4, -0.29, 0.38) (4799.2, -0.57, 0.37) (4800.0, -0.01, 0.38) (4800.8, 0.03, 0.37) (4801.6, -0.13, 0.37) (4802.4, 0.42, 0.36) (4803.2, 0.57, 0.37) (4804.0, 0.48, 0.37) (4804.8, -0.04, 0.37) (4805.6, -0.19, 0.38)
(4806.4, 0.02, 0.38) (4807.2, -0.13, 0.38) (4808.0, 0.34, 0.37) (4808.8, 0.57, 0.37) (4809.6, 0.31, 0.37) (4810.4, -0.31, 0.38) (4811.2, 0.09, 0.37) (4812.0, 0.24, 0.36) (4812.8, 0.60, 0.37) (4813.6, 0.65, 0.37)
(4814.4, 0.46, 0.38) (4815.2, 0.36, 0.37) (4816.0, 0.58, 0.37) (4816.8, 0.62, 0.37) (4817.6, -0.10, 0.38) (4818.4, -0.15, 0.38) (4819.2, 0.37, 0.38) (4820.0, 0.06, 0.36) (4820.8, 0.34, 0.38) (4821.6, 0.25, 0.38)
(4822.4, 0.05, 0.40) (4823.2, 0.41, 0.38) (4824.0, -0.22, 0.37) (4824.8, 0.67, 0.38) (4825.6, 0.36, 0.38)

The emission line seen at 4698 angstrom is [O II]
